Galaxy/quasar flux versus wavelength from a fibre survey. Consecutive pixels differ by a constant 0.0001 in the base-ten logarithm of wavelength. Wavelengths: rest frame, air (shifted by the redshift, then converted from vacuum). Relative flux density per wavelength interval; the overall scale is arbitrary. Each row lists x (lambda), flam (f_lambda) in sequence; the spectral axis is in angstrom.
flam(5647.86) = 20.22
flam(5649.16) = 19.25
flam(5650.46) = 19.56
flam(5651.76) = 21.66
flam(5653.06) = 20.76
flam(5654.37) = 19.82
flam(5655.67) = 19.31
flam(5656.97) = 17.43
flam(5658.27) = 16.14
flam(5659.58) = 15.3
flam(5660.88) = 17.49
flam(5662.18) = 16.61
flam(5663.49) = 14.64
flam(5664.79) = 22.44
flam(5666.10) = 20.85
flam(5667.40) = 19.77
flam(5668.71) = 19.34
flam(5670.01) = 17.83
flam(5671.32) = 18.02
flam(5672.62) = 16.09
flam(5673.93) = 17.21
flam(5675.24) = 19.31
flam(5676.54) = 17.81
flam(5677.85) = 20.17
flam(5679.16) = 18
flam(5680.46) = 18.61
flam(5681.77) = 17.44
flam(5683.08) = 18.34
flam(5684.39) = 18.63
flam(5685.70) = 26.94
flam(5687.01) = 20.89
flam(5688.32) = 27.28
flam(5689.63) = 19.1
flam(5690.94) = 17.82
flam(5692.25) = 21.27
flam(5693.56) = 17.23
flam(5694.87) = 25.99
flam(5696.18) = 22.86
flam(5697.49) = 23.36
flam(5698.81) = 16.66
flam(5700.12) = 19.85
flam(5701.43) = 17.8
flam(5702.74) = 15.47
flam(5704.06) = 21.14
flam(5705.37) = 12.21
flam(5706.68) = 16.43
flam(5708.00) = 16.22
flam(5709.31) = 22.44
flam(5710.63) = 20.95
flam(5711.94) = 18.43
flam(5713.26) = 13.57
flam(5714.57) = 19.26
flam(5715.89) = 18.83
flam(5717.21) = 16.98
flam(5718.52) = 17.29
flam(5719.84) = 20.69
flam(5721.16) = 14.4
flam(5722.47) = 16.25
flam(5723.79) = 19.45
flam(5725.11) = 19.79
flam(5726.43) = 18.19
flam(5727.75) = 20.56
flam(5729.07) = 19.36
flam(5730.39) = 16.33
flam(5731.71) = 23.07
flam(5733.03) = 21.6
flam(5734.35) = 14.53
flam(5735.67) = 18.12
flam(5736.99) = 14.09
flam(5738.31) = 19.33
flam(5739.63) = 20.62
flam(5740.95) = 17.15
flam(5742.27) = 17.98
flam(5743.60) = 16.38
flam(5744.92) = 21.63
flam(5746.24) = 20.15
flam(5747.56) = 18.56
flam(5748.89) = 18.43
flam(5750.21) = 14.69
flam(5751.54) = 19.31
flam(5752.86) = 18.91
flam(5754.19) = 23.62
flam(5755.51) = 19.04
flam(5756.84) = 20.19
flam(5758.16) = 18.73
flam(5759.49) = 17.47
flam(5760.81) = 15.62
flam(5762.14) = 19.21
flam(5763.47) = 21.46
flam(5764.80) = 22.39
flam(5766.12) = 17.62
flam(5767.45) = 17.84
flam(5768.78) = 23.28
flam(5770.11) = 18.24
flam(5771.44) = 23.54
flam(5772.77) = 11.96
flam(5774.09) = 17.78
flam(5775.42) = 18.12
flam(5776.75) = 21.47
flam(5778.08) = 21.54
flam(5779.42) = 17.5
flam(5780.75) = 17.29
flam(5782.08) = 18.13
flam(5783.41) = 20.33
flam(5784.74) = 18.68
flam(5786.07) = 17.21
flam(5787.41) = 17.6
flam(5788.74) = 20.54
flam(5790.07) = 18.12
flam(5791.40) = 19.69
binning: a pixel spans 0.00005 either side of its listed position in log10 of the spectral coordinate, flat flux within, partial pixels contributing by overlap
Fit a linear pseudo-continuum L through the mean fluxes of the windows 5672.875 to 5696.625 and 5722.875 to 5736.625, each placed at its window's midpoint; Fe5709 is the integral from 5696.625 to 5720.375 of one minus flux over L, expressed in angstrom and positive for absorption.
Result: 1.6 angstrom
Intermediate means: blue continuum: 20.2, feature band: 18.2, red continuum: 18.9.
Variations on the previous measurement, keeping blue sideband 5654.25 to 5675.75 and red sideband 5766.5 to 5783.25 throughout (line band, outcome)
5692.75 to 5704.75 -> -1.1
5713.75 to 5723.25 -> 0.4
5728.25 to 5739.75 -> 0.1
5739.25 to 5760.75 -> -0.1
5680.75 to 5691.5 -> -1.5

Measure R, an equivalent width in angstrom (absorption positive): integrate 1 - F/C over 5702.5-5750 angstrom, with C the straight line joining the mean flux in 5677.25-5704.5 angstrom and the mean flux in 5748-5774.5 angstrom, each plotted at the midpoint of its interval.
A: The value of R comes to 3.3 angstrom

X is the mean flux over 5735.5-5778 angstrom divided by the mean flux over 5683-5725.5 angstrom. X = 0.98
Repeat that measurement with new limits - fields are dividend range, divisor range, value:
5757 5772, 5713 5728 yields 1.09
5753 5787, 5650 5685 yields 1.04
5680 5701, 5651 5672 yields 1.12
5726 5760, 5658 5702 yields 0.97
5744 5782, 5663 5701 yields 0.96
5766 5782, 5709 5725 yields 1.04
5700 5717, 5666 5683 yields 0.97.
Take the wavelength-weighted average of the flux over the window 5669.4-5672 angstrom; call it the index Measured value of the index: 17.9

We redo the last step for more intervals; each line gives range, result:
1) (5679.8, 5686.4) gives 20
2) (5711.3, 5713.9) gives 16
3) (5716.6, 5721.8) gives 17.4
